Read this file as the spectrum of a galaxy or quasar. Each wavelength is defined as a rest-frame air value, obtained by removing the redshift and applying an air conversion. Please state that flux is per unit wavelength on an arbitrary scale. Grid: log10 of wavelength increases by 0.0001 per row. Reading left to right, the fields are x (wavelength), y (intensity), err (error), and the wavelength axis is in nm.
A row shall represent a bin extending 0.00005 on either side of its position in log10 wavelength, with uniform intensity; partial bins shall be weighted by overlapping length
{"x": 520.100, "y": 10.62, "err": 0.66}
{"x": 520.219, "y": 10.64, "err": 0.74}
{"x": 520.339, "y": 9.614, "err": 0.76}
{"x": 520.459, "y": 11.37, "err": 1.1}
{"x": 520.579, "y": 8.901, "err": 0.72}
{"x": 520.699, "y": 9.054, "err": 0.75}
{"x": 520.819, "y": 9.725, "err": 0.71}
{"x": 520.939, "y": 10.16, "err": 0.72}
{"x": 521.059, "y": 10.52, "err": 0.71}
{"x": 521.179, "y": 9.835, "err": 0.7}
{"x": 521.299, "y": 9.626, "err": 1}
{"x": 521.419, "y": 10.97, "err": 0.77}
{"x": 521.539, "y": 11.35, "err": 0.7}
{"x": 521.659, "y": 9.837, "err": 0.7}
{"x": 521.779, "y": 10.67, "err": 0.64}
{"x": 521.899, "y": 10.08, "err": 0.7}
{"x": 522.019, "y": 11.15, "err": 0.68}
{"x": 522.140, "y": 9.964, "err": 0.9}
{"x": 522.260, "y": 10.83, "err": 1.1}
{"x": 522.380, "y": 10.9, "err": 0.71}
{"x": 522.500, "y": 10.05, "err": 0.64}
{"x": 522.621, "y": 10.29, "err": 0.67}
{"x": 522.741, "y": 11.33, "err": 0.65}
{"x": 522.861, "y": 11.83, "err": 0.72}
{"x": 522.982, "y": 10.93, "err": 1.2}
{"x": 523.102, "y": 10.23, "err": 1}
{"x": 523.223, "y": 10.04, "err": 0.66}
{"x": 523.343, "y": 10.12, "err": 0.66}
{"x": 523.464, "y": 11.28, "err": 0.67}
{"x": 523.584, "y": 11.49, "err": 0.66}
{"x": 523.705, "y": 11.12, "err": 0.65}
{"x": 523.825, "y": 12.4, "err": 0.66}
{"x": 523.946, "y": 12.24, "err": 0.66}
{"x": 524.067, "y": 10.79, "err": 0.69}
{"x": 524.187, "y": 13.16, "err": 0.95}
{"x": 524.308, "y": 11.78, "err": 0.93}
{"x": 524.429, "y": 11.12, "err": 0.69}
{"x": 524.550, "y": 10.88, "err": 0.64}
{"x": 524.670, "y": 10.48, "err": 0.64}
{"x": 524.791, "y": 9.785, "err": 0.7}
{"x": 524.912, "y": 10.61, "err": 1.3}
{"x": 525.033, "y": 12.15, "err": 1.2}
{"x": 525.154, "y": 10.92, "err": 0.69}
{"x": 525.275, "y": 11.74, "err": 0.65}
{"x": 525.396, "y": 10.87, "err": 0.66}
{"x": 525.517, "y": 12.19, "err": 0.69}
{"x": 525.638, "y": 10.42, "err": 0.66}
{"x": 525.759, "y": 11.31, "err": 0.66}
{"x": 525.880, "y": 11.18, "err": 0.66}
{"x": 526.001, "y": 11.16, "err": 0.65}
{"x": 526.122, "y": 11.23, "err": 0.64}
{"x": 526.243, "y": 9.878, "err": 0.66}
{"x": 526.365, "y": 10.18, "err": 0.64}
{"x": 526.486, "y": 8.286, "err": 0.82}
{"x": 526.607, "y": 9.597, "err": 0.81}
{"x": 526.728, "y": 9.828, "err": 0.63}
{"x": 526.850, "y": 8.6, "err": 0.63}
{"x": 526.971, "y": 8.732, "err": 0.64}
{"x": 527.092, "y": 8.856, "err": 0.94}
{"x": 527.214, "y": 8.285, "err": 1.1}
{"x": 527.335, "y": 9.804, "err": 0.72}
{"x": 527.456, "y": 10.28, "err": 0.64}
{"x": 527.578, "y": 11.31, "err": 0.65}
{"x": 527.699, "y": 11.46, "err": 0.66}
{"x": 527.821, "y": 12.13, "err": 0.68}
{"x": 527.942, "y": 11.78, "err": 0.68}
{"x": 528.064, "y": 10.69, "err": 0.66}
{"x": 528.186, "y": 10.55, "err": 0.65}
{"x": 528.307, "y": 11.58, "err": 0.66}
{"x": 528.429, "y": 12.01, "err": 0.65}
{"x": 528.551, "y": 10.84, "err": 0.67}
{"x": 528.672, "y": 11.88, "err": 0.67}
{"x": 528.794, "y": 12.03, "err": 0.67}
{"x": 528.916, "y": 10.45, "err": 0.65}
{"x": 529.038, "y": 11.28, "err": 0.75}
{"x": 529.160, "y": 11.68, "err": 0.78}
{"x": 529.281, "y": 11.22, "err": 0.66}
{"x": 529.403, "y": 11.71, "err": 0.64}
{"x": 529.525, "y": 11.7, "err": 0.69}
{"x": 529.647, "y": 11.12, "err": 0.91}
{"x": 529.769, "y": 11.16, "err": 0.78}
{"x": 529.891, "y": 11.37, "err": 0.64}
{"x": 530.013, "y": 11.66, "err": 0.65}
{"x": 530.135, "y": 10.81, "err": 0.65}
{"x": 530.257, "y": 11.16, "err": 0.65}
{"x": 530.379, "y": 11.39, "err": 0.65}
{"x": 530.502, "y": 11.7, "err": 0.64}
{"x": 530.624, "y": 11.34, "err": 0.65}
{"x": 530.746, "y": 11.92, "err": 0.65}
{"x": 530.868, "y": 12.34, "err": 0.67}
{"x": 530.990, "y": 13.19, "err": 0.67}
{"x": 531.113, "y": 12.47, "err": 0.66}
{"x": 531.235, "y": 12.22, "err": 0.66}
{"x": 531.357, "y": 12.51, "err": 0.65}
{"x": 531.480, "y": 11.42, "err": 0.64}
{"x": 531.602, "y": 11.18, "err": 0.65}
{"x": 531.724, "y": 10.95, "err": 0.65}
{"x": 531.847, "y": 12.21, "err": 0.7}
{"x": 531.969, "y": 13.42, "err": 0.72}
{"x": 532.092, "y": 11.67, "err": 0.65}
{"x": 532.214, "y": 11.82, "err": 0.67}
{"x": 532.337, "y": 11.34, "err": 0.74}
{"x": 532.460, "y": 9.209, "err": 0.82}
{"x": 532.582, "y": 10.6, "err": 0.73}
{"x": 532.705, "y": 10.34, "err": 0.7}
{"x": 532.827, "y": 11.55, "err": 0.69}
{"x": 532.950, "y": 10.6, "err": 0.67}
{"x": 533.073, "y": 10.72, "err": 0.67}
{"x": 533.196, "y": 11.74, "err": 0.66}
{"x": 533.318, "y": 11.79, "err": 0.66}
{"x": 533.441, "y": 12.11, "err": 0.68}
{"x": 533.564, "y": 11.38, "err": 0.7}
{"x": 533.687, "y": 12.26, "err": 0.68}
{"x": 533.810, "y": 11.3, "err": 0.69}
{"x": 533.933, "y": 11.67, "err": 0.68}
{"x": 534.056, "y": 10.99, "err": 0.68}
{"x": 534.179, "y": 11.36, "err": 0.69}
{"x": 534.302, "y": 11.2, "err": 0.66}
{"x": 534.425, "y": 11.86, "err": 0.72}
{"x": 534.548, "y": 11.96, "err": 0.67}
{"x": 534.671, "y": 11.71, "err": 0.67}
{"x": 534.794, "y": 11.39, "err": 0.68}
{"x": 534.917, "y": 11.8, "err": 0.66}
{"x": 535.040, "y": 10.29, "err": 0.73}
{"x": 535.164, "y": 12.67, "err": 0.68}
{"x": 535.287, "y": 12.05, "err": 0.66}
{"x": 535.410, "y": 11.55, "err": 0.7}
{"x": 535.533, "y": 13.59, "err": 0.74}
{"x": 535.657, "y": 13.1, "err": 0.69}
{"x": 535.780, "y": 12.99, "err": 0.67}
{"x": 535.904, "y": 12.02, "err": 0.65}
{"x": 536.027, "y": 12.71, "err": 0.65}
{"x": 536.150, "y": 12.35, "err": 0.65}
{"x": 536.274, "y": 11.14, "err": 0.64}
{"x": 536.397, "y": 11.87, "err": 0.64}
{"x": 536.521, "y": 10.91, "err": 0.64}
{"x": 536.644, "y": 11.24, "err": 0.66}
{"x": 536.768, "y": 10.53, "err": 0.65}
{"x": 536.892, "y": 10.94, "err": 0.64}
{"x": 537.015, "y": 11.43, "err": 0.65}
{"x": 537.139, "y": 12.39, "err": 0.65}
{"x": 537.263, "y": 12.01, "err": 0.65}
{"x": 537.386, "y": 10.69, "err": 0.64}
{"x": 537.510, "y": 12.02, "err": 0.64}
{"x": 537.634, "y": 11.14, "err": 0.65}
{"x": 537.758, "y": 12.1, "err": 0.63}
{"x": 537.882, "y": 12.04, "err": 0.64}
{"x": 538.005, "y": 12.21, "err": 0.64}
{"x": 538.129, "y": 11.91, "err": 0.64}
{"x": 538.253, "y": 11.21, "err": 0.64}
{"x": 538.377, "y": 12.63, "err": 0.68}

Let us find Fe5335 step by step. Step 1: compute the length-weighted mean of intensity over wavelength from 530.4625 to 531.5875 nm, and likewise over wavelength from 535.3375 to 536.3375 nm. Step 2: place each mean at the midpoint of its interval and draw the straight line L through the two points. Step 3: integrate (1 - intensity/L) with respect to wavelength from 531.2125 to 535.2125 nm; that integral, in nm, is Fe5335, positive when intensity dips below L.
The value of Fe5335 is 0.25 nm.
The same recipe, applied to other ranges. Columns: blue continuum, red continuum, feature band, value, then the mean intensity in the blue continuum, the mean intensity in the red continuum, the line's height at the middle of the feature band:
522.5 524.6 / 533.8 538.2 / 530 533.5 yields 0.001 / 11.2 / 11.8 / 11.6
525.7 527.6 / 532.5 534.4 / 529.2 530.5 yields -0.100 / 9.88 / 11.3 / 10.5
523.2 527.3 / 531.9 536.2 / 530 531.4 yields -0.073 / 10.7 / 11.7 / 11.3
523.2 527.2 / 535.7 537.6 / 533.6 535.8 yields -0.062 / 10.7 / 11.7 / 11.5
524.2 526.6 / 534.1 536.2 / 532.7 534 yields 0.040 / 10.9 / 12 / 11.8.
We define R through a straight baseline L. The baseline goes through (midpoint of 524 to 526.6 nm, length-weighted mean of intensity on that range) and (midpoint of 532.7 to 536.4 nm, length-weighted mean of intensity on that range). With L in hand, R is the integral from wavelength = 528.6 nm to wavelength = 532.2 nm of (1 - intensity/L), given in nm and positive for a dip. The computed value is -0.10 nm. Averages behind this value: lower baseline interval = 10.9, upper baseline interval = 11.8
